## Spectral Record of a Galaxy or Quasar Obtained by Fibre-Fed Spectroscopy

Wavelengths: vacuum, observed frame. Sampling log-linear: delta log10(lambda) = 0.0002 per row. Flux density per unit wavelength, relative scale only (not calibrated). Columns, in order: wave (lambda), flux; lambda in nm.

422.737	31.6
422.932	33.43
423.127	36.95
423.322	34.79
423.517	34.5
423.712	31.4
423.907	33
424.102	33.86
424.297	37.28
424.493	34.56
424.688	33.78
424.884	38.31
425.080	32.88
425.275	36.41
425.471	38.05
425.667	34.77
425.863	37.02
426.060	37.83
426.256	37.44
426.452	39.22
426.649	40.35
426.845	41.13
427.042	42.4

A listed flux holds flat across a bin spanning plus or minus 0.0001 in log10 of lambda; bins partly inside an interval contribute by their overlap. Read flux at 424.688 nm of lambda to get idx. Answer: 33.78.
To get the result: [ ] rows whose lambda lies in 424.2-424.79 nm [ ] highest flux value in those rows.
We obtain 37.28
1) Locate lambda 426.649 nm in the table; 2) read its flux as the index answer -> 40.35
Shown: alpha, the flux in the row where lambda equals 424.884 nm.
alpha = 38.31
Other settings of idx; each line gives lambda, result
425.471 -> 38.05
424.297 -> 37.28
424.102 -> 33.86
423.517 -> 34.5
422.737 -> 31.6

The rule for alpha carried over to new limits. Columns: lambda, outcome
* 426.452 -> 39.22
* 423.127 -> 36.95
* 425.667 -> 34.77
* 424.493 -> 34.56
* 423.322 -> 34.79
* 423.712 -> 31.4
